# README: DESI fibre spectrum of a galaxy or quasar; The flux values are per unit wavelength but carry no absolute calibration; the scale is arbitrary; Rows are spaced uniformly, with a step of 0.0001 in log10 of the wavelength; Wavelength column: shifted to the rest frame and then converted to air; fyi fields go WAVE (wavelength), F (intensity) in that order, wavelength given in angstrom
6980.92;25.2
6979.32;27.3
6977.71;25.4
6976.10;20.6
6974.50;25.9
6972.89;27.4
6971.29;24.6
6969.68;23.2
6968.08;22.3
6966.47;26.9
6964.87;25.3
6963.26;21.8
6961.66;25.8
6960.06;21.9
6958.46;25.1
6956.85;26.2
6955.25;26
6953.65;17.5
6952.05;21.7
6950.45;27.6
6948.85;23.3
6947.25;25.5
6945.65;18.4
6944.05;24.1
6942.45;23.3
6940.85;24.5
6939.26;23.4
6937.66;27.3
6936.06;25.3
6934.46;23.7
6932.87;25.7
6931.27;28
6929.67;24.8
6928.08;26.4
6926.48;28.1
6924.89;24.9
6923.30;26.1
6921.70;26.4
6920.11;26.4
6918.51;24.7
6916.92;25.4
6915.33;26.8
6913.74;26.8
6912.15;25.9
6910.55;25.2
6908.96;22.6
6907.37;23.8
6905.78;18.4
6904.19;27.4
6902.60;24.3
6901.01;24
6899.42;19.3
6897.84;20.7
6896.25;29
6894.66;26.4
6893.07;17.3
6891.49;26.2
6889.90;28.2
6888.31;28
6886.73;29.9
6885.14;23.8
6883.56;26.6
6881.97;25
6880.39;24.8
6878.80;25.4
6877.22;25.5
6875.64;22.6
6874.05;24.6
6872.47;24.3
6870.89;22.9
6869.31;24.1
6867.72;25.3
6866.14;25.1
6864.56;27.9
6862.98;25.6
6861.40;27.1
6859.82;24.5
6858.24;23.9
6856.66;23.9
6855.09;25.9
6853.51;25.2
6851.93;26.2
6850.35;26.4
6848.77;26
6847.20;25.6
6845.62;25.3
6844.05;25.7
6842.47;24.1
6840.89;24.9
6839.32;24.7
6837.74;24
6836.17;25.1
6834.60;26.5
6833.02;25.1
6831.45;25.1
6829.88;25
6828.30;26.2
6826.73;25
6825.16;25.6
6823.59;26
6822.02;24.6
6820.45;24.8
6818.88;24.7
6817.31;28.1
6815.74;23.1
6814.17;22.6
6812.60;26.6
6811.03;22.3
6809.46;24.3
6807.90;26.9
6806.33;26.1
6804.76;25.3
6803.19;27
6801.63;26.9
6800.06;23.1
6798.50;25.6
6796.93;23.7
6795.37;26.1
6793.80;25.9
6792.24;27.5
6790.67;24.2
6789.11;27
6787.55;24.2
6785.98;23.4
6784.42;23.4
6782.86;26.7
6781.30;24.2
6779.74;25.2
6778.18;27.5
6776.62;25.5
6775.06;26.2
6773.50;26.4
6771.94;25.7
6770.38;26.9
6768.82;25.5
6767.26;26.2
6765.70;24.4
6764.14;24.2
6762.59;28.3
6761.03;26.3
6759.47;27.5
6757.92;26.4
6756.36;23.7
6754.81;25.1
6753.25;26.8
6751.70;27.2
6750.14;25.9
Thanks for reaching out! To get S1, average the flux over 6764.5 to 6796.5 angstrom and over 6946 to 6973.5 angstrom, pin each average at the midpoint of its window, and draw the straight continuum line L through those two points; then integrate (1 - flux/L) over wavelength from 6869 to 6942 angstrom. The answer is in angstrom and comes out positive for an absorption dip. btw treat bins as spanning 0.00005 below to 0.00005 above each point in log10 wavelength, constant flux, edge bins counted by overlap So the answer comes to -1.37 angstrom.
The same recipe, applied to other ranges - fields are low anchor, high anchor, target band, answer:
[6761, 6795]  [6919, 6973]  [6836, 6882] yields 0.2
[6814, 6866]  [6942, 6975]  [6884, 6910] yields 0.3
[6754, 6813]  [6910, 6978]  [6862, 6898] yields -0.3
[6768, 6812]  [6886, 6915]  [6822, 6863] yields -0.4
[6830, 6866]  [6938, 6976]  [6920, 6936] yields -1.1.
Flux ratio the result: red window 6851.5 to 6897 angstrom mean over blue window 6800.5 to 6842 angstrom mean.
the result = 1.00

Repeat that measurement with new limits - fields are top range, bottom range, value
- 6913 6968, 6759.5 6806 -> 0.97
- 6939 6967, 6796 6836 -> 0.94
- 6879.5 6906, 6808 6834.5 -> 0.99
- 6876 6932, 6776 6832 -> 1.00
